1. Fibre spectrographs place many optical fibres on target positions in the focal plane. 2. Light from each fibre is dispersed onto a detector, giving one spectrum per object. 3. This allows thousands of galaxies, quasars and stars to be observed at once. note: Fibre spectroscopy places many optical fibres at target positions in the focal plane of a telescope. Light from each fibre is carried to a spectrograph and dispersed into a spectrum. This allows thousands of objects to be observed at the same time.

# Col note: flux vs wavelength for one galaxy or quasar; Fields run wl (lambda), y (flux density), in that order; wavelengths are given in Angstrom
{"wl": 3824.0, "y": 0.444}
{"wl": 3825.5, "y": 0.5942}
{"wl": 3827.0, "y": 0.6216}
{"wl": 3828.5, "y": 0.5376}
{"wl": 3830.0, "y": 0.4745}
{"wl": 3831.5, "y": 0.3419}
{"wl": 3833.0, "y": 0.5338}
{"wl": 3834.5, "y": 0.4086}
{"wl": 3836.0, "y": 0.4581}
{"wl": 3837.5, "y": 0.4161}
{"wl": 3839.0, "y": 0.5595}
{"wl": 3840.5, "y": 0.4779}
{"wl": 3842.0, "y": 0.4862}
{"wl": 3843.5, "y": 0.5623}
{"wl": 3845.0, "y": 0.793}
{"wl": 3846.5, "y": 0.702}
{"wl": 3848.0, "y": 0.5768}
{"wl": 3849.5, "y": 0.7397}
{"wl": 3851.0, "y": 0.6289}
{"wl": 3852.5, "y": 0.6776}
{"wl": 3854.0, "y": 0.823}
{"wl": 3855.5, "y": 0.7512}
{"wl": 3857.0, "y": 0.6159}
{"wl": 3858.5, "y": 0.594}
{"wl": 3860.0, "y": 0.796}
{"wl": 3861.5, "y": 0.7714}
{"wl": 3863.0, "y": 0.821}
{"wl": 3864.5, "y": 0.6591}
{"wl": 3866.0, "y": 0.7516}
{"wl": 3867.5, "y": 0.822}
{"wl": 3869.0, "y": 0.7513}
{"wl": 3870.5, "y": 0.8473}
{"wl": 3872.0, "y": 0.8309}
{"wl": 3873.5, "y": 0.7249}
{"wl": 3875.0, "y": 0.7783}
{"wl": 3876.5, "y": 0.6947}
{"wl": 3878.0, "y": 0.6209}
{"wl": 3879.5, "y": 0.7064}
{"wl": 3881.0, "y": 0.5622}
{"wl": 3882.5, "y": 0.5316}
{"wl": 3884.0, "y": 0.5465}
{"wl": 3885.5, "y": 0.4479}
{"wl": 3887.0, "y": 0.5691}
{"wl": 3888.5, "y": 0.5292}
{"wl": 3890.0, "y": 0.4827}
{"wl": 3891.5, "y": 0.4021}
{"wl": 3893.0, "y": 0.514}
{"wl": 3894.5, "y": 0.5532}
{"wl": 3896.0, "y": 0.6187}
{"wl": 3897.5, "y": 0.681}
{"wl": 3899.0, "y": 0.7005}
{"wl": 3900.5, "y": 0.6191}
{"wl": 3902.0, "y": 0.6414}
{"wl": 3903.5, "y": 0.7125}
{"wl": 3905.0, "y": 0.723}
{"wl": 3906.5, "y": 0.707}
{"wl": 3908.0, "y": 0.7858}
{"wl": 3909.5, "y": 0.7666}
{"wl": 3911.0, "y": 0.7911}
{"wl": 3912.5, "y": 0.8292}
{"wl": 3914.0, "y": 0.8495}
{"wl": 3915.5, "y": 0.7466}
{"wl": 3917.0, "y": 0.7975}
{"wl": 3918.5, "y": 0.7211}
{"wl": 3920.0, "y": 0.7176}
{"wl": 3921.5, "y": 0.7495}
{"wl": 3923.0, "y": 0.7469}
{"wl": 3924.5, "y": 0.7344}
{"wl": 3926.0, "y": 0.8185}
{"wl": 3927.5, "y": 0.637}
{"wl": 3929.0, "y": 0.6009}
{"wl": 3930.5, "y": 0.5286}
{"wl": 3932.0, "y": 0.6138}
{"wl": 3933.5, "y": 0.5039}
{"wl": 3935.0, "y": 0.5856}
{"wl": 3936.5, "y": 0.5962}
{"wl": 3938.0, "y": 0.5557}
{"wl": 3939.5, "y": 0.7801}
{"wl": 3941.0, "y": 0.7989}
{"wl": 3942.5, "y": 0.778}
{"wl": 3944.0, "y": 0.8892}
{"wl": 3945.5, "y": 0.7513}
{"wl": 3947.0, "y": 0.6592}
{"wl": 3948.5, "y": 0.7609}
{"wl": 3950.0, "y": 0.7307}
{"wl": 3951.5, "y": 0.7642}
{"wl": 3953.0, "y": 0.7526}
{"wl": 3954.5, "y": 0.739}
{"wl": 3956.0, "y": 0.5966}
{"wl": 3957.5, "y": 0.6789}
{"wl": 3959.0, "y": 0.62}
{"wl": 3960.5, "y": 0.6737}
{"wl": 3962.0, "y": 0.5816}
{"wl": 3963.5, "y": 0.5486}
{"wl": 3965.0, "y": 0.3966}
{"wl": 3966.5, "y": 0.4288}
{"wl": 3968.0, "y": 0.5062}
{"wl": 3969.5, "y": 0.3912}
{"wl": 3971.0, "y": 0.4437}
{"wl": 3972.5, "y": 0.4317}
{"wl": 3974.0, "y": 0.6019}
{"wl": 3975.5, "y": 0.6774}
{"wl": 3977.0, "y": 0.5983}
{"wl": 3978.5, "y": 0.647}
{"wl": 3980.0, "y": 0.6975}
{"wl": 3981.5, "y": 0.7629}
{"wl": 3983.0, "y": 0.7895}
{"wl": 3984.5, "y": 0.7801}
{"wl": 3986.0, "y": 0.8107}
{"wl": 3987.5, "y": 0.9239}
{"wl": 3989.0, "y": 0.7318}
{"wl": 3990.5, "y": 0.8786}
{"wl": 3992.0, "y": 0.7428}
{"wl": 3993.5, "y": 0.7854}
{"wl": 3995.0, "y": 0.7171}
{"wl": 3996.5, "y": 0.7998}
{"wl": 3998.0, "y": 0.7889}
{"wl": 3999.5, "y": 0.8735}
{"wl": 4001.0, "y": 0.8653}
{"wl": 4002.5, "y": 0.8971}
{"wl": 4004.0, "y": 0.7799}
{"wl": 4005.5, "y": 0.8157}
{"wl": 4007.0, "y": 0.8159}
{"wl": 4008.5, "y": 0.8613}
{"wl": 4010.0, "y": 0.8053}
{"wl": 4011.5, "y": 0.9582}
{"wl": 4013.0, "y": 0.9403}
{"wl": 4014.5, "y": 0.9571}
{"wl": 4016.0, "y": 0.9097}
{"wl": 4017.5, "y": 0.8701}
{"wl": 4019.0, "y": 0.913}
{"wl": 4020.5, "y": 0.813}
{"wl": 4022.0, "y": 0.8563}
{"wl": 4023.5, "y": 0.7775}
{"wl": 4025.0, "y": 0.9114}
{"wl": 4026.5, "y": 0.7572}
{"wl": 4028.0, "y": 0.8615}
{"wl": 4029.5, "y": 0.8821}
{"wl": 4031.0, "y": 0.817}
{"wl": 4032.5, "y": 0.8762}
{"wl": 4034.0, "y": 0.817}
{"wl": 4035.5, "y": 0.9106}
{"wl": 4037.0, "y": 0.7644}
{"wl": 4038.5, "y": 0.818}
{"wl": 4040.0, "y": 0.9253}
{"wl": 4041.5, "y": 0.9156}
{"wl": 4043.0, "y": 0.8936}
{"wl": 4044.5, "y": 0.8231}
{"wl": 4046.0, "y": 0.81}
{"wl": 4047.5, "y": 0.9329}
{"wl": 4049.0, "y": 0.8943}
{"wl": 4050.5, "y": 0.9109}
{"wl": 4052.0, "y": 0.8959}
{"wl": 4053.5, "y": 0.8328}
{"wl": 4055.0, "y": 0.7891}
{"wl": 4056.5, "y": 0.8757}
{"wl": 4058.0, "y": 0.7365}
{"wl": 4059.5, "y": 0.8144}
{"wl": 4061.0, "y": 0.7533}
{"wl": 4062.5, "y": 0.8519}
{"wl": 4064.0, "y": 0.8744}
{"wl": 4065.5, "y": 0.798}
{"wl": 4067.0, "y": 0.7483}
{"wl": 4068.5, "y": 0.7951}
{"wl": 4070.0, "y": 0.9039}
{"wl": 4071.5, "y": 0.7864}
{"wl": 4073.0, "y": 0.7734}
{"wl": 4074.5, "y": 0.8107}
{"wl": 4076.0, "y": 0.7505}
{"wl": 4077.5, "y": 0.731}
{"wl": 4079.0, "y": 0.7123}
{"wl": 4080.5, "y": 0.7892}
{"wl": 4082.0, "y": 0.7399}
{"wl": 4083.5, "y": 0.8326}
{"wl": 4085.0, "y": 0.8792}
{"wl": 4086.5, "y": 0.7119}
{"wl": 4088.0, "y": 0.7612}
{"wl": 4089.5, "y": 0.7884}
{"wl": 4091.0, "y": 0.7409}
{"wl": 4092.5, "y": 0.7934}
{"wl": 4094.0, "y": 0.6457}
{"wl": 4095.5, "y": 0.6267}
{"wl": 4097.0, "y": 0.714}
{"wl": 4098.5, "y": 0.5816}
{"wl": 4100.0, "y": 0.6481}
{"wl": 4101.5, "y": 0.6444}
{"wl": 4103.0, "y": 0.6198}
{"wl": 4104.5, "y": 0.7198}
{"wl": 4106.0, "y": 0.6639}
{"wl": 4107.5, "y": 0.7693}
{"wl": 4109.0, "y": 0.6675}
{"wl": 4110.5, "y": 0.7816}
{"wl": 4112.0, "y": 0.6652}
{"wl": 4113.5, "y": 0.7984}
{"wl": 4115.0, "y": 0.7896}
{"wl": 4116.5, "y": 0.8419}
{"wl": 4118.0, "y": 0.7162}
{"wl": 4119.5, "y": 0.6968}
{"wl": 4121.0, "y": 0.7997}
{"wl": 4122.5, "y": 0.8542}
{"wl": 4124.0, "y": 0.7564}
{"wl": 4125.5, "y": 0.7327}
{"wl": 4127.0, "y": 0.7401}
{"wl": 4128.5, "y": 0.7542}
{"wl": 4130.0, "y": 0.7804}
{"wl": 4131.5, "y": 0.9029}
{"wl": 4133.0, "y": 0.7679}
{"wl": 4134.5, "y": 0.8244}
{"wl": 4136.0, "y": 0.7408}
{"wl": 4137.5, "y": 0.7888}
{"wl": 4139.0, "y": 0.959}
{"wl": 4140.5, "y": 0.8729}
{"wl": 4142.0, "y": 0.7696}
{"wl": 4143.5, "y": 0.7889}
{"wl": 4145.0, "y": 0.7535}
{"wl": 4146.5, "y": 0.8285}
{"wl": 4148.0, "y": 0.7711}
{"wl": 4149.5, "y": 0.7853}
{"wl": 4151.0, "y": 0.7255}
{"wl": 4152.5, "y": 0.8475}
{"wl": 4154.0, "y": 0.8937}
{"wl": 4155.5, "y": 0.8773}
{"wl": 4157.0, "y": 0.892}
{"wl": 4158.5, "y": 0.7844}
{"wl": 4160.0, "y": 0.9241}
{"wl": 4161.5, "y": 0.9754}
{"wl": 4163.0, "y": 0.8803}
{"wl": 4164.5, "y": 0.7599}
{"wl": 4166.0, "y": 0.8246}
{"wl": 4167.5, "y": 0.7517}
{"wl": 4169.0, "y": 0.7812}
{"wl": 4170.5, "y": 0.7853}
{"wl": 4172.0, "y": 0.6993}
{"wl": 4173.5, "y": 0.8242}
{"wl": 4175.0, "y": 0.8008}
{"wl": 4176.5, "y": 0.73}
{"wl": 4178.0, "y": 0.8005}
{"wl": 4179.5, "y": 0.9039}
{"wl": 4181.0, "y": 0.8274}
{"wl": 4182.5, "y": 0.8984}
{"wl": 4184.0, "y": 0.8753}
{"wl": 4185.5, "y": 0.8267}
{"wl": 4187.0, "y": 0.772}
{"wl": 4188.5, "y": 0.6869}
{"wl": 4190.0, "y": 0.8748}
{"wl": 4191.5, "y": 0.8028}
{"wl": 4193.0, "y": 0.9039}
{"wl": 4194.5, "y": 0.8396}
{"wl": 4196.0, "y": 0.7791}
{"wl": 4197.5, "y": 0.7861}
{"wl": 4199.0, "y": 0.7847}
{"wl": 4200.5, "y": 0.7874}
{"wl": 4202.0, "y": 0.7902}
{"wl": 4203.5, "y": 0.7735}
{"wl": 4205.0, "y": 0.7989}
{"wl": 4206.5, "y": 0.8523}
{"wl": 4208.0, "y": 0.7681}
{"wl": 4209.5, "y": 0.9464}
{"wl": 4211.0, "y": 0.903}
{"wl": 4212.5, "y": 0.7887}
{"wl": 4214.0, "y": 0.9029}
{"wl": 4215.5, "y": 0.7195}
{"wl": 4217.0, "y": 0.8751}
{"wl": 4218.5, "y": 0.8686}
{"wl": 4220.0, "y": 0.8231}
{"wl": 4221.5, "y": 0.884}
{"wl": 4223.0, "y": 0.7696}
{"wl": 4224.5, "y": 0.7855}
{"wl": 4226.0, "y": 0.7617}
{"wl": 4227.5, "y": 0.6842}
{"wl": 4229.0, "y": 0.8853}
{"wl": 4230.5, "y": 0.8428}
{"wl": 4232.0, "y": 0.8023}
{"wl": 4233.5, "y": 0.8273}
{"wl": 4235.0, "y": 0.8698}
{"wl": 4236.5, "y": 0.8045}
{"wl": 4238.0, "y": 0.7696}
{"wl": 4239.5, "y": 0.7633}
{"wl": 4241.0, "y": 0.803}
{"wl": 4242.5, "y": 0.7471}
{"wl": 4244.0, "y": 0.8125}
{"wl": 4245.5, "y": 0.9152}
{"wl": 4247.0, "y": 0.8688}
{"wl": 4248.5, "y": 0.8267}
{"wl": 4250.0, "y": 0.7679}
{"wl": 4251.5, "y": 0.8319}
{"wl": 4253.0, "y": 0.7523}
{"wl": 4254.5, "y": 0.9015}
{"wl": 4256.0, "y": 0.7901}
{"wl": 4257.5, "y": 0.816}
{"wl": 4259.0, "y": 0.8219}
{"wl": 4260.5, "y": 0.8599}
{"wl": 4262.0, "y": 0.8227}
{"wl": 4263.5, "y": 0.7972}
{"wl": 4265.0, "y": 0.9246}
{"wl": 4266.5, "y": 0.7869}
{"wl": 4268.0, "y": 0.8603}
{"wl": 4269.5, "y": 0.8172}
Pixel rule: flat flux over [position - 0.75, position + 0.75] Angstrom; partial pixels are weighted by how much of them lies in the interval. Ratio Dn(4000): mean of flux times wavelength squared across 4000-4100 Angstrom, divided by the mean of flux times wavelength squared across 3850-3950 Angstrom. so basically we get 1.3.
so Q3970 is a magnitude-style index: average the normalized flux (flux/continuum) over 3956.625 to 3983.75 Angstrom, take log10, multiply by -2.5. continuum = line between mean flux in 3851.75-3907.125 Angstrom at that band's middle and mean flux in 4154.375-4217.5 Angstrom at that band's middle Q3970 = 0.218 mag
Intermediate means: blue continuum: 0.664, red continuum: 0.823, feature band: 0.582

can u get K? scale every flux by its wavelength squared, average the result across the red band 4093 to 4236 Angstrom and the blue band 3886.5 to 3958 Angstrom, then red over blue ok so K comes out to 1.31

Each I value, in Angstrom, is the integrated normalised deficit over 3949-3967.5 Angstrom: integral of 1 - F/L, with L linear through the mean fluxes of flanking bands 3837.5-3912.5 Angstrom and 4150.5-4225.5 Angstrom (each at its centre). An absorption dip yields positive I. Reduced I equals 2.0 Angstrom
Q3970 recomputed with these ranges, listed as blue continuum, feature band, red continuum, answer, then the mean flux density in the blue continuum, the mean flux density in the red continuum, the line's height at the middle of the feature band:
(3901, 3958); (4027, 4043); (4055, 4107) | -0.16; 0.714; 0.754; 0.742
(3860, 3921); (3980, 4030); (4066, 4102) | -0.16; 0.685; 0.747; 0.722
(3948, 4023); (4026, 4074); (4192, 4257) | -0.11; 0.734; 0.818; 0.757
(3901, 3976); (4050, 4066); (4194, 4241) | -0.14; 0.669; 0.814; 0.731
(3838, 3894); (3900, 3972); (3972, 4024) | 0.08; 0.651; 0.798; 0.729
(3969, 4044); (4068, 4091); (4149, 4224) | 0.04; 0.799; 0.823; 0.809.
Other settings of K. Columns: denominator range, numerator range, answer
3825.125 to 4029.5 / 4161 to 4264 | 1.36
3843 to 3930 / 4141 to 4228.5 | 1.38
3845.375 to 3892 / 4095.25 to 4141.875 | 1.27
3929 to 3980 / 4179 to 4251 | 1.49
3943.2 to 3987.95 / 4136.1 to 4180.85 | 1.38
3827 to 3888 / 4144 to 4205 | 1.50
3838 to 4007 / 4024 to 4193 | 1.28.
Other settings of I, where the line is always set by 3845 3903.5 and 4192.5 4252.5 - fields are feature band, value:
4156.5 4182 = -0.9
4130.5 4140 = -0.6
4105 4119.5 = 0.5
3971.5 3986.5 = 0.8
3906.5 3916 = -1.5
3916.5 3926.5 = -1.0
